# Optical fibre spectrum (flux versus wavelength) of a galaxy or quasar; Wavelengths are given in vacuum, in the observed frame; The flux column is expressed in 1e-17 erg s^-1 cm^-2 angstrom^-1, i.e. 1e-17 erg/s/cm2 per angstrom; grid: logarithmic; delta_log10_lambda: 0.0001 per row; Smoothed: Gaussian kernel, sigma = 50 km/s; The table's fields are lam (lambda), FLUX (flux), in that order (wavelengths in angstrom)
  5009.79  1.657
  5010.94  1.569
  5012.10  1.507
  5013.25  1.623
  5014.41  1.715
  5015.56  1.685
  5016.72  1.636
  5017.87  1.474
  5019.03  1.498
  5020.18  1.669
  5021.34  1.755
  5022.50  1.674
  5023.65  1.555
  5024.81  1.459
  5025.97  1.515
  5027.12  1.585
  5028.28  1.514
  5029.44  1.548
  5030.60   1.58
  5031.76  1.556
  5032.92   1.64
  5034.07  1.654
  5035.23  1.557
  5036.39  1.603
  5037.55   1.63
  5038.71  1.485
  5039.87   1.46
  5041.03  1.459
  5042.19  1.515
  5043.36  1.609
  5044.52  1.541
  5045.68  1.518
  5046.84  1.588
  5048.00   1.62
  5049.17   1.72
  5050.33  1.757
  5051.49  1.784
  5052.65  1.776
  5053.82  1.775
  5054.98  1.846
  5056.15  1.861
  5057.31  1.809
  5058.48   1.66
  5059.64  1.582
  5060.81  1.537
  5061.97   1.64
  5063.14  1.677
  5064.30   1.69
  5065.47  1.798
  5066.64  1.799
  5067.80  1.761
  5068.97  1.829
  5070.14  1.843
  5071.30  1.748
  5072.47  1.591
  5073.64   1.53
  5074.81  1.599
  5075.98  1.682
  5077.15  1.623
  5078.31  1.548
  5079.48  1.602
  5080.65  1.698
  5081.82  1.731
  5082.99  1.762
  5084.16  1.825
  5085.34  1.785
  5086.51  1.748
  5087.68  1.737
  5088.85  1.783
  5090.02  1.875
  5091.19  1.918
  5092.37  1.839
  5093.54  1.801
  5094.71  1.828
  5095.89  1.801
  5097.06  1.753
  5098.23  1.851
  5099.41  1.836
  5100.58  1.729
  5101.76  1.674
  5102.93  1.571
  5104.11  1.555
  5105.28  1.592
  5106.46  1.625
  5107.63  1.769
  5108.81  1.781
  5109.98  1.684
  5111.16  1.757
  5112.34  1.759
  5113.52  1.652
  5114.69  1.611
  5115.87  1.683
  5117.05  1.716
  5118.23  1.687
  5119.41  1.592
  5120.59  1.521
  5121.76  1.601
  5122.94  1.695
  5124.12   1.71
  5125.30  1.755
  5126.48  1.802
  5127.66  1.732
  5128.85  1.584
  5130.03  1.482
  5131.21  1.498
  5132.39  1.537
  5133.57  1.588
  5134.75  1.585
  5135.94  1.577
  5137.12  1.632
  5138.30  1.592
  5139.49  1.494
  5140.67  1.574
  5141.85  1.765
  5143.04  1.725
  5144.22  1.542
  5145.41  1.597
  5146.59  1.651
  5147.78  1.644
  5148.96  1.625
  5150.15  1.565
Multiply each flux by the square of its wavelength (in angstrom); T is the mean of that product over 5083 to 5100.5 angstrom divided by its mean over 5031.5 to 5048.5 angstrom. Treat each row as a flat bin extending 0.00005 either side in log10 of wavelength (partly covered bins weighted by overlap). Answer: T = 1.2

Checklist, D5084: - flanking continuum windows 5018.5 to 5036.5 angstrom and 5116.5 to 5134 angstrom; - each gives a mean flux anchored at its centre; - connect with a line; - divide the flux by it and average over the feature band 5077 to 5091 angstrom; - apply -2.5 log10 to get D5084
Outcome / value -0.080 mag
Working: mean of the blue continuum 1.59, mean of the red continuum 1.63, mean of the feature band 1.74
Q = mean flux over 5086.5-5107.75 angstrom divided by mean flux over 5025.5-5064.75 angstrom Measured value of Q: 1.08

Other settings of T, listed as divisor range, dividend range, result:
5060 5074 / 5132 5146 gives 0.97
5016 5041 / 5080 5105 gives 1.15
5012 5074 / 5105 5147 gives 1.04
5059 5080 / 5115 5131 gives 1.01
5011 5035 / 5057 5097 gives 1.11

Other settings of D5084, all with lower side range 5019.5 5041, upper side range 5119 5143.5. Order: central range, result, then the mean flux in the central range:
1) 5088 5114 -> -0.090 mag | 1.75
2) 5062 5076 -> -0.077 mag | 1.71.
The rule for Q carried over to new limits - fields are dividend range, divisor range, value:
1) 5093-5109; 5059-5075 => 1.02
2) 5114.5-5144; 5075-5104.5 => 0.94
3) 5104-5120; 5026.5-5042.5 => 1.08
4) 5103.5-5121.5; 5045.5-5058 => 0.96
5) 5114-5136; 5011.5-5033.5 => 1.03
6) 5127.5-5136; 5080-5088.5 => 0.89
